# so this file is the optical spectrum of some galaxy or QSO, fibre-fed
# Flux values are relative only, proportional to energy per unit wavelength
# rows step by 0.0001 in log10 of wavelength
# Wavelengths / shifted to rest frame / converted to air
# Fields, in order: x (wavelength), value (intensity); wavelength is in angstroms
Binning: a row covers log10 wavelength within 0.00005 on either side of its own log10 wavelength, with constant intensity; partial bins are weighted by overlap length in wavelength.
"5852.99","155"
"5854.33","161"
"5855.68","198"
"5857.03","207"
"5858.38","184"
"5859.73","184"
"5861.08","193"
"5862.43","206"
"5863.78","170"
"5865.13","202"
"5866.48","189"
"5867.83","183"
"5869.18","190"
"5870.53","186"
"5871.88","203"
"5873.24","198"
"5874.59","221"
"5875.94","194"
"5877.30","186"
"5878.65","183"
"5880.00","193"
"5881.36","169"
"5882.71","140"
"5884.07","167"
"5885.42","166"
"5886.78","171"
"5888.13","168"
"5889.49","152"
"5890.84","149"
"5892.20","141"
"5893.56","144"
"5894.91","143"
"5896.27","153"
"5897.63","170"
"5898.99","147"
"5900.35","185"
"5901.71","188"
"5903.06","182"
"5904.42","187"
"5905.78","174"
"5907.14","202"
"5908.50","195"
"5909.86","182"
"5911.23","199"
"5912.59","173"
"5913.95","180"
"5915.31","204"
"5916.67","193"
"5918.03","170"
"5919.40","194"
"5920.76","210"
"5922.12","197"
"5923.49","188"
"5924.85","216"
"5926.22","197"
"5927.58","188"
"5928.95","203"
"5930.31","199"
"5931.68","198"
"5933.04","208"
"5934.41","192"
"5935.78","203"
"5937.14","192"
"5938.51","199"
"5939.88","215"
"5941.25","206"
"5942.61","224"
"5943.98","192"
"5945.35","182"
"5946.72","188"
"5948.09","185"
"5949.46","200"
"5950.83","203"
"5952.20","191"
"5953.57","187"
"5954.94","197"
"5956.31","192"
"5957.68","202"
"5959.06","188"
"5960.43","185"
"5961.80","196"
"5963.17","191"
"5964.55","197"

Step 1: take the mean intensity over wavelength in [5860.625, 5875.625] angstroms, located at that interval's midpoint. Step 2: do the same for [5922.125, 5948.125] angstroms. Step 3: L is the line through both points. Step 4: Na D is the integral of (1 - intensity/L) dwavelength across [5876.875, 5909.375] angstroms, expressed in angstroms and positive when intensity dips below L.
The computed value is 4.5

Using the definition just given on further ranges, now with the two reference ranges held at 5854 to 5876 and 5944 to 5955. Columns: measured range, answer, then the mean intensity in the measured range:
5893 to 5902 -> 1.48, 160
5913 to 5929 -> -0.21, 194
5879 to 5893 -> 2.21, 162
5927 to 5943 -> -0.87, 202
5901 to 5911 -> 0.23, 188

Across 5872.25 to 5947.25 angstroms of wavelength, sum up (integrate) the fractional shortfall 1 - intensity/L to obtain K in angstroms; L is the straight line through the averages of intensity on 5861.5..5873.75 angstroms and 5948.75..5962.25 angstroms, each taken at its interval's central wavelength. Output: 3.1 angstroms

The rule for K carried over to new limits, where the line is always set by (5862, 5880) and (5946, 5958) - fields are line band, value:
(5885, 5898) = 2.6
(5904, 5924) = 0.4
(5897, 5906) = 0.8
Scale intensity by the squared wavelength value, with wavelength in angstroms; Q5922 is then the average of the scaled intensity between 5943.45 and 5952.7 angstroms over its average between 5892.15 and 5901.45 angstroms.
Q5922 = 1.2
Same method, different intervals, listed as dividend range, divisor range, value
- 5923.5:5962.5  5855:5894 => 1.12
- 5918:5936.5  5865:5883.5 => 1.08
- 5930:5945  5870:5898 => 1.20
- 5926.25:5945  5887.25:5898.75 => 1.34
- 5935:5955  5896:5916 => 1.10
